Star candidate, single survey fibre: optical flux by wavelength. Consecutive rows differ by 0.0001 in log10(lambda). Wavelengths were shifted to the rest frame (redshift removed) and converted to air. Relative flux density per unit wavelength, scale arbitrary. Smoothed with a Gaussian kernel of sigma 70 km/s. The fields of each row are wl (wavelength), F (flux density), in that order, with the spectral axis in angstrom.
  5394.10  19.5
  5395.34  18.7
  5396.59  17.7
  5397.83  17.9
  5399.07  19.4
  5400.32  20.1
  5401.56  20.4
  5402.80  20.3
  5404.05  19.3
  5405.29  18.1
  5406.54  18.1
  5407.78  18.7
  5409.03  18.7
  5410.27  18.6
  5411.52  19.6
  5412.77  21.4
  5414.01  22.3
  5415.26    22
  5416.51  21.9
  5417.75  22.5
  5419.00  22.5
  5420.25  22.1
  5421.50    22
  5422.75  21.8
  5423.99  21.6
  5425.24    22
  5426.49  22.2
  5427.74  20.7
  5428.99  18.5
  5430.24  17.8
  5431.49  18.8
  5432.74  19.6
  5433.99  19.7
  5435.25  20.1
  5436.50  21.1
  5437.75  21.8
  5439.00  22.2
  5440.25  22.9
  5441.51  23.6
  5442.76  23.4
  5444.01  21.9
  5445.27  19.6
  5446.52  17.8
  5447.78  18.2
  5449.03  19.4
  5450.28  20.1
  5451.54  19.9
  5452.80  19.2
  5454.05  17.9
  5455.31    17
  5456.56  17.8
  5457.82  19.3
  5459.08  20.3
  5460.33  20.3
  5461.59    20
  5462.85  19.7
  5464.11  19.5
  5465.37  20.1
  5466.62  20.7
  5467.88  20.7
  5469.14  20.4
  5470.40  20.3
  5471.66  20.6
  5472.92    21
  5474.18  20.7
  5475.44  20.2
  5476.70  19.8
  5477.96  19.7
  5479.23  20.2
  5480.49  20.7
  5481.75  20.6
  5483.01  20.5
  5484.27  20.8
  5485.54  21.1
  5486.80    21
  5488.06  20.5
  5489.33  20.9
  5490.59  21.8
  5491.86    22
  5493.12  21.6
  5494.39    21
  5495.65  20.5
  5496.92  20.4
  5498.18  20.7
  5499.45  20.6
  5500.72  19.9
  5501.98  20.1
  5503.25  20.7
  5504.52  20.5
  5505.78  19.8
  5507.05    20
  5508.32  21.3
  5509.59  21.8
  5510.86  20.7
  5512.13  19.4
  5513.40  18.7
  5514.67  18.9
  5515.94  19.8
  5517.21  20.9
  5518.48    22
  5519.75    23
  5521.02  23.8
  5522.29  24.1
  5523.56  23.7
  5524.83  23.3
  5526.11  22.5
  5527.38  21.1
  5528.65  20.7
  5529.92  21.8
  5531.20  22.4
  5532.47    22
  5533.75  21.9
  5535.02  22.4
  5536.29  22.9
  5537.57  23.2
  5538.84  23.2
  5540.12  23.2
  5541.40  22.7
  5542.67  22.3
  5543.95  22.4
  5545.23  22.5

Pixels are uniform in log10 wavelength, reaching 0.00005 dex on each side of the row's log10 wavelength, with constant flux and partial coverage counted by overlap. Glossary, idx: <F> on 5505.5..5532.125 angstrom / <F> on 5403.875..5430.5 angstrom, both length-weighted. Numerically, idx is 1.0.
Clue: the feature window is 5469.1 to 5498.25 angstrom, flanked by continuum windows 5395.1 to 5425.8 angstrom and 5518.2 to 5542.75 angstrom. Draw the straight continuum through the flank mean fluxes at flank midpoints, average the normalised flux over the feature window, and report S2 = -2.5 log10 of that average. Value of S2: 0.05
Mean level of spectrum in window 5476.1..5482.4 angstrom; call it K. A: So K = 20.2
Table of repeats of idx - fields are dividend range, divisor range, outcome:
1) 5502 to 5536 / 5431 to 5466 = 1.07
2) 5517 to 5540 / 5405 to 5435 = 1.10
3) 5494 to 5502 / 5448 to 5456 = 1.08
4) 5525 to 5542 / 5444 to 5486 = 1.12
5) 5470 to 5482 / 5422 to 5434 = 1.00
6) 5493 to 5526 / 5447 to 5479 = 1.07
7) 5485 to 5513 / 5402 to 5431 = 1.01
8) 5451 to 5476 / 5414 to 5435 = 0.94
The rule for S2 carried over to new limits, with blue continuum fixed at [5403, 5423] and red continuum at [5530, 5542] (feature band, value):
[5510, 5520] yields 0.10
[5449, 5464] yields 0.11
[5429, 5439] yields 0.05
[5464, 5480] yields 0.06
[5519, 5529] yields -0.02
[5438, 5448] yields -0.01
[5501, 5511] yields 0.08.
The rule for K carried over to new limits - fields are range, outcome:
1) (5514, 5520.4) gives 20.9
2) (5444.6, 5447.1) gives 18.7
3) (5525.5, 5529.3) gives 21.5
